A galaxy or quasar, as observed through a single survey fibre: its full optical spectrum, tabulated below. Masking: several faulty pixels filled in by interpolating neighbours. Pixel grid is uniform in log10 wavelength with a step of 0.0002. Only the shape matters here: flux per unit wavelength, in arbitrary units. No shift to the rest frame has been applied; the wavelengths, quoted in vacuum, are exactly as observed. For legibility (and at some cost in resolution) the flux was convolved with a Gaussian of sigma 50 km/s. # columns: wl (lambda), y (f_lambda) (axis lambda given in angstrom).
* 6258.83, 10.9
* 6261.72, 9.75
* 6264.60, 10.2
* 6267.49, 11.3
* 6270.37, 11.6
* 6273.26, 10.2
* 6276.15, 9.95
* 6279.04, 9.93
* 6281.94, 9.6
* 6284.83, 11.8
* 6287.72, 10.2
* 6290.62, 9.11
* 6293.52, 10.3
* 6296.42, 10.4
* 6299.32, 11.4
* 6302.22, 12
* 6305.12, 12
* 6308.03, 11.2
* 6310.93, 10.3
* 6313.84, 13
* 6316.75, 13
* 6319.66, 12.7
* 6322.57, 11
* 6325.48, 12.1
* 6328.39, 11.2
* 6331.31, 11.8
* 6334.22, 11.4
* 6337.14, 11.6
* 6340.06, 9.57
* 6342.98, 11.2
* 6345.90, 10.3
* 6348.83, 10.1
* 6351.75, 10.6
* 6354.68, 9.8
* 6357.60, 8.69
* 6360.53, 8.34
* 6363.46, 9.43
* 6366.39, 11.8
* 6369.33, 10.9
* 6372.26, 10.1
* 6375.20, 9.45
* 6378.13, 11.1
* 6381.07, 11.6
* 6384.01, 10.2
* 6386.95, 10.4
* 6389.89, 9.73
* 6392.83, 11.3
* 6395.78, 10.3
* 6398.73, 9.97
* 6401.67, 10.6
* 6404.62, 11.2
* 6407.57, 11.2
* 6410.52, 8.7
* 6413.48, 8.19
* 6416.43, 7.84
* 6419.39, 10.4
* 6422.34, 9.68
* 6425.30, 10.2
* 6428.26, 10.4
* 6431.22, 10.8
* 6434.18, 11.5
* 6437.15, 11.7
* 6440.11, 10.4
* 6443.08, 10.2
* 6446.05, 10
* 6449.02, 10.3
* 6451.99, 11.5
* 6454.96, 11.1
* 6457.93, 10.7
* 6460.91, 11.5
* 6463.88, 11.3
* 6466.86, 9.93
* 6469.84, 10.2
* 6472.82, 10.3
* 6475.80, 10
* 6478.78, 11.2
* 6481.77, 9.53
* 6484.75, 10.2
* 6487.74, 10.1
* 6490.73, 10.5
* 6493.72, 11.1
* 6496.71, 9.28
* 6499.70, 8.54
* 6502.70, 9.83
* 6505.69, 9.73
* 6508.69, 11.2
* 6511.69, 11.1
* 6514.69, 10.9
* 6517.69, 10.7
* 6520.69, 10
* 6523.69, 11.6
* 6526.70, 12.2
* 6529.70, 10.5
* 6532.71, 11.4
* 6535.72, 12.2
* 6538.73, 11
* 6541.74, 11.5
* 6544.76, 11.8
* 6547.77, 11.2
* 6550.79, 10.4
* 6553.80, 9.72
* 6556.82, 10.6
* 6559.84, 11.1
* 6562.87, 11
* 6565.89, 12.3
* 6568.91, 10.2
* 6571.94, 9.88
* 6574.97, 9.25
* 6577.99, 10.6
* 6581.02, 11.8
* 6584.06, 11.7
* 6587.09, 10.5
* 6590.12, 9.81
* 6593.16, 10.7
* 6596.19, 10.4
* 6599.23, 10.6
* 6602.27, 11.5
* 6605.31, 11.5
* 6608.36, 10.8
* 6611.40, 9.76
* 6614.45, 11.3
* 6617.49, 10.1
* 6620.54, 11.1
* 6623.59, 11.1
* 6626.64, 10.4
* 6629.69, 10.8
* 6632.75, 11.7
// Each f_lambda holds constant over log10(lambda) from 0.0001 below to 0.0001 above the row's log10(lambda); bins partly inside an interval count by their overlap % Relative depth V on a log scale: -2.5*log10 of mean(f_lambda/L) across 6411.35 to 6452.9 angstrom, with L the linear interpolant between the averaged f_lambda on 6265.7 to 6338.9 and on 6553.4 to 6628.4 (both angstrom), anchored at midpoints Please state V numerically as 0.08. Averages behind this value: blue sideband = 11.2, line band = 10.2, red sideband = 10.7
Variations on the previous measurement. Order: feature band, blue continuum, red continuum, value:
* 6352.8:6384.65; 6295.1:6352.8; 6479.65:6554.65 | 0.11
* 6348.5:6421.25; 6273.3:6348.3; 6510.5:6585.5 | 0.10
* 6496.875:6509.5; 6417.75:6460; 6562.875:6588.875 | 0.11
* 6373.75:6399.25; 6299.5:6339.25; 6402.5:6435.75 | 0.01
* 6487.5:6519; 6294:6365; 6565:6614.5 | 0.05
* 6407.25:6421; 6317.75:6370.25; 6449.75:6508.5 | 0.16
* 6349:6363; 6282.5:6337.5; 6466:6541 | 0.18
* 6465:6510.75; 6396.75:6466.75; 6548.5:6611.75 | 0.04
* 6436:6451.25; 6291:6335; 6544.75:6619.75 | 0.06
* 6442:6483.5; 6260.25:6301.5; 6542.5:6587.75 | 0.01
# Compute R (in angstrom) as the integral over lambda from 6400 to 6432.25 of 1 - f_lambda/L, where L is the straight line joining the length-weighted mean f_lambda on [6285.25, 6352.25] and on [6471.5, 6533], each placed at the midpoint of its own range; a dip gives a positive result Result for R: 2.6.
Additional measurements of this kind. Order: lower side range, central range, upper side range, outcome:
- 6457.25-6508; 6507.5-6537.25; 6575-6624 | -2.2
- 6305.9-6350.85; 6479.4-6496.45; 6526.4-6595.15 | 1.2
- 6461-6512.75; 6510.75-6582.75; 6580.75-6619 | -2.9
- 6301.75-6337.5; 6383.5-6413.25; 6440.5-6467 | 2.4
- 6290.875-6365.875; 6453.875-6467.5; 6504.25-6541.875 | 0.1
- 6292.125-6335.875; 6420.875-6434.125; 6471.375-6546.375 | 0.8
